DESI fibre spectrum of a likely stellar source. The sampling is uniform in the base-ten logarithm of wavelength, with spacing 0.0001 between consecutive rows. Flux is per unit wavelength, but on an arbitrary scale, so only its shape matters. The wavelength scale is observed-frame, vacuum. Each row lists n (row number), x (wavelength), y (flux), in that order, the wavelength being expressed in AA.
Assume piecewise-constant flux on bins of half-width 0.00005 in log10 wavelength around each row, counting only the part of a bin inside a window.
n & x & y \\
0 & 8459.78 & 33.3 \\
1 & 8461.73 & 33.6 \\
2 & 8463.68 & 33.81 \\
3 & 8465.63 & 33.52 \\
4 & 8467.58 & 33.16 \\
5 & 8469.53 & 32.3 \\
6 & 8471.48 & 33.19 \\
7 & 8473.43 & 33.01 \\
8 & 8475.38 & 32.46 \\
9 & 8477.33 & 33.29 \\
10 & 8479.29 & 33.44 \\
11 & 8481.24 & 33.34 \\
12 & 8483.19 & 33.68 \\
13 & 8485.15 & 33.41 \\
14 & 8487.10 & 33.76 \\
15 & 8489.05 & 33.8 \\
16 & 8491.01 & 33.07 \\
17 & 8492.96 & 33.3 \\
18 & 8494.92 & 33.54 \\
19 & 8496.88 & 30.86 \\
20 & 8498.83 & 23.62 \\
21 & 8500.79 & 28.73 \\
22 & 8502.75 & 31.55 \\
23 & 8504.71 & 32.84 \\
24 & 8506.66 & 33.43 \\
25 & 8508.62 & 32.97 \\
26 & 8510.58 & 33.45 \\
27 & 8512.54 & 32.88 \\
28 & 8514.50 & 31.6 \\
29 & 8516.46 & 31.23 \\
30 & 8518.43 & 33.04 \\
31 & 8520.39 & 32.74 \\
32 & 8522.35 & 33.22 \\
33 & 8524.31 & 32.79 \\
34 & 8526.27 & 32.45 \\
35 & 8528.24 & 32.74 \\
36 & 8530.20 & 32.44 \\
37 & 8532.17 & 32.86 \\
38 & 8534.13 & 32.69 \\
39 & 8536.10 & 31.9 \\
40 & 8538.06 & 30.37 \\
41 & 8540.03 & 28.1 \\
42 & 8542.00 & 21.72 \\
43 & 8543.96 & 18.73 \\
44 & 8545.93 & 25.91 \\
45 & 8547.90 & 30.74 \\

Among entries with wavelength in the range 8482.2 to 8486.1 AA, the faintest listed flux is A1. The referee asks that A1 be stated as 33.41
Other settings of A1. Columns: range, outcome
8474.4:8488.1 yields 32.46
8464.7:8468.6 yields 33.16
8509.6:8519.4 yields 31.23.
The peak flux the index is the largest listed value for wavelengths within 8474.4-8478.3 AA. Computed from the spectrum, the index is 33.29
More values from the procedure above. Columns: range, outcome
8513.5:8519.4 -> 33.04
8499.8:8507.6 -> 33.43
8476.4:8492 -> 33.8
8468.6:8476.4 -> 33.19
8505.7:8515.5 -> 33.45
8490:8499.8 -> 33.54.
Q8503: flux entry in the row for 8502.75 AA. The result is 31.55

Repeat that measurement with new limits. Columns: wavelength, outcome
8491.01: 33.07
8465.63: 33.52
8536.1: 31.9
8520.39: 32.74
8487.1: 33.76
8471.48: 33.19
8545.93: 25.91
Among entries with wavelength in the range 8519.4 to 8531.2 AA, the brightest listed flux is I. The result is 33.22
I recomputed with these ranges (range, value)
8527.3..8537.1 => 32.86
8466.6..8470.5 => 33.16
